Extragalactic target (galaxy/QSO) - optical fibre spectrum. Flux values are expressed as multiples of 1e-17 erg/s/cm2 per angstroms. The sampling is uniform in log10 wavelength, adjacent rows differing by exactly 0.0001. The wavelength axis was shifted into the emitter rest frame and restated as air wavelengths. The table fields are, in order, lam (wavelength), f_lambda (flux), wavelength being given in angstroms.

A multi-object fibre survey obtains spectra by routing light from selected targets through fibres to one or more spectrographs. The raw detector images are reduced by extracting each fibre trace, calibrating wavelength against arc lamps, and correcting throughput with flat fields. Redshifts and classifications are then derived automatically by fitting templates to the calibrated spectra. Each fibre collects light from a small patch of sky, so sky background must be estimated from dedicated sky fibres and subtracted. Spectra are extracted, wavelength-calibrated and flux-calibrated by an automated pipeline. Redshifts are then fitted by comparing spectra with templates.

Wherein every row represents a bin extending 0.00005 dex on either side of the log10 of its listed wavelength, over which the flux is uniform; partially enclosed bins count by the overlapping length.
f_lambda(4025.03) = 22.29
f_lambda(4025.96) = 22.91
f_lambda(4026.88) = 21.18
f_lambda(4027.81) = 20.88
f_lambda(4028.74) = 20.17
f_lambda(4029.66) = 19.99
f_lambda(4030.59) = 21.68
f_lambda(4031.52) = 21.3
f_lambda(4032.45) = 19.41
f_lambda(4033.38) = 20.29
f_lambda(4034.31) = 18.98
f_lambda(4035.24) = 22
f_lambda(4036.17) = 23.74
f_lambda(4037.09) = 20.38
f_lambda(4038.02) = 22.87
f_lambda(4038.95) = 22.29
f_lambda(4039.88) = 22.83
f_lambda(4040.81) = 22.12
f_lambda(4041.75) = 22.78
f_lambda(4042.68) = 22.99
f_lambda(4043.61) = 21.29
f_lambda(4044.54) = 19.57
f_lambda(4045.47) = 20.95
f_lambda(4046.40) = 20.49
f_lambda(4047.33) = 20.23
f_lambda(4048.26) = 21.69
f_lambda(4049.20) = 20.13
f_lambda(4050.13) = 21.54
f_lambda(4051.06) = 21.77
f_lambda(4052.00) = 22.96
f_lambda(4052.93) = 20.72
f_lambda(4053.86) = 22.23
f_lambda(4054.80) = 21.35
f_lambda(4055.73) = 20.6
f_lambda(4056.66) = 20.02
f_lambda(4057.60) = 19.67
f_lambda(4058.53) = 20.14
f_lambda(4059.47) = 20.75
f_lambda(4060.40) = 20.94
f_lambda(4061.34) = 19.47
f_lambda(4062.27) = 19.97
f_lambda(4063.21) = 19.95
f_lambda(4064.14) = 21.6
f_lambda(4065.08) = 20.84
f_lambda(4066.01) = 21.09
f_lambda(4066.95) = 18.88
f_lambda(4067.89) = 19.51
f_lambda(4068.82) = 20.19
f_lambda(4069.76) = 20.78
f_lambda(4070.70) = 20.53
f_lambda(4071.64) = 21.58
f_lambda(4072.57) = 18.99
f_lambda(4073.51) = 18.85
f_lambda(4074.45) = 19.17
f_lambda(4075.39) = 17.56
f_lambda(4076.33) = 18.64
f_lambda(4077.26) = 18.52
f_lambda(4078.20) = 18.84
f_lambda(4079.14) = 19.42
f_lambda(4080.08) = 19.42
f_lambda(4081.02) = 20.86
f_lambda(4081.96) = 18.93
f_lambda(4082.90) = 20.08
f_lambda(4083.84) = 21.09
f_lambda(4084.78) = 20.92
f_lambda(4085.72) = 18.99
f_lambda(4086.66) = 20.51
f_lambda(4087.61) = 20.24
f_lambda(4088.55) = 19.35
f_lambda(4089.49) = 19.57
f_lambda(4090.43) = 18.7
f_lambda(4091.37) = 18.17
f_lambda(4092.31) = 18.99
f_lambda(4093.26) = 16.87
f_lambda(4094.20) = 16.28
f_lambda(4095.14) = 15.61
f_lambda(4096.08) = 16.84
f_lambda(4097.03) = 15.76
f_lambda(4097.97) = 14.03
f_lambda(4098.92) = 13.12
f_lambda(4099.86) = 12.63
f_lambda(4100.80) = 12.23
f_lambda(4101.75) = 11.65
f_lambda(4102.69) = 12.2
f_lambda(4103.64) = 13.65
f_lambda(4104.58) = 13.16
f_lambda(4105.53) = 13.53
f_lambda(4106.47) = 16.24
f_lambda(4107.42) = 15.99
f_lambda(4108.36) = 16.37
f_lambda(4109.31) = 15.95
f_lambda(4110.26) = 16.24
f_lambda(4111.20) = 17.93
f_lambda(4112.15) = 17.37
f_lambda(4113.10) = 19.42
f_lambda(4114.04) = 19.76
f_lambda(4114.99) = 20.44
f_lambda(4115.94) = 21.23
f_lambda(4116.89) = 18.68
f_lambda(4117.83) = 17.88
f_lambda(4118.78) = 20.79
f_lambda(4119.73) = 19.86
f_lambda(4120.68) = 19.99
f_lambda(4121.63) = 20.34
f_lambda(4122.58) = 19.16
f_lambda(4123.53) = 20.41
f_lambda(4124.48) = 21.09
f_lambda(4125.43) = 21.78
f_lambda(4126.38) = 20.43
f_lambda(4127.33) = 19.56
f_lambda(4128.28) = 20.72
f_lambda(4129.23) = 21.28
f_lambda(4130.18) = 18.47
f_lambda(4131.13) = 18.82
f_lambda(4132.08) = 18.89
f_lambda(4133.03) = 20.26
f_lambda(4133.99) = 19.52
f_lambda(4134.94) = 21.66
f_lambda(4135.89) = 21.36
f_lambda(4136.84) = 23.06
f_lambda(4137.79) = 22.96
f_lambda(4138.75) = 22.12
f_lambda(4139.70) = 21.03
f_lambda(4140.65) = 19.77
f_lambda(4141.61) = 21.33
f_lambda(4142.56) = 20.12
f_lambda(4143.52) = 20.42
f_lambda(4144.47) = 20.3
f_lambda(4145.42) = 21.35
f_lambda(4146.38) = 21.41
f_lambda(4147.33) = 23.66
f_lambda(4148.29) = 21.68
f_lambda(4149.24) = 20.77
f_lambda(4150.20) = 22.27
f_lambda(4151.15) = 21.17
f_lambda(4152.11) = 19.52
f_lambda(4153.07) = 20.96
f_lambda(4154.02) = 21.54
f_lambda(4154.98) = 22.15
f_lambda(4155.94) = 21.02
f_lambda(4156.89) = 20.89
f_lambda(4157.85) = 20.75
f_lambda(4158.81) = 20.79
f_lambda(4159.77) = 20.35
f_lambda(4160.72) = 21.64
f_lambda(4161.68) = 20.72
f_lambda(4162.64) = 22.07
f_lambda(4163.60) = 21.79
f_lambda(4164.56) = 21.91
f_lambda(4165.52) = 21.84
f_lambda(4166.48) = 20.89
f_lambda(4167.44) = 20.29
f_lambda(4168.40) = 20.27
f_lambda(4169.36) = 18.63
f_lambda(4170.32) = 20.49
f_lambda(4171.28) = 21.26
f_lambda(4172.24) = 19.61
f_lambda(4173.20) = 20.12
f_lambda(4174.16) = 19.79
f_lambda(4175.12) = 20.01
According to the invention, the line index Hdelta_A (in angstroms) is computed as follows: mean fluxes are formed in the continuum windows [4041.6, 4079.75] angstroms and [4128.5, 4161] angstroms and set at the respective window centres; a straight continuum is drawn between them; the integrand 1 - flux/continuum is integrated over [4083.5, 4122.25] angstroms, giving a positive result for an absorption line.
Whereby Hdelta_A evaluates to 6.4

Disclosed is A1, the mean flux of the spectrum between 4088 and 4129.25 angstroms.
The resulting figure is 17.5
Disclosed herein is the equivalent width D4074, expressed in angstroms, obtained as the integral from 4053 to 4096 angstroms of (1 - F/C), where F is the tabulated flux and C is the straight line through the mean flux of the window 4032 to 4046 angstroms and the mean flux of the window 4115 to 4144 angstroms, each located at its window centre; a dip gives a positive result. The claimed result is 2.9 angstroms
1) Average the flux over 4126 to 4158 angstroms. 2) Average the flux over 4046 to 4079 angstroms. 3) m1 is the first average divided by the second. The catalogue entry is 1.03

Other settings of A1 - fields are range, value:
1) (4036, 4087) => 20.6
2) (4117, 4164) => 20.8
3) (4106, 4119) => 18.1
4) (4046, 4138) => 19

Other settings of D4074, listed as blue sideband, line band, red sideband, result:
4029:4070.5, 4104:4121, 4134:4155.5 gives 2.8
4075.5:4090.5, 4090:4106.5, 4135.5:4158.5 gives 4.2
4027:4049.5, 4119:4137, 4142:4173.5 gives 0.6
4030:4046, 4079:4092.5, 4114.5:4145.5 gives 0.8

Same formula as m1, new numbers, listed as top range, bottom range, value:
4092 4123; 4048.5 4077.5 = 0.82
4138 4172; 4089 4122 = 1.26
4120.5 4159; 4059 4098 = 1.08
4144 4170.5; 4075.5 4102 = 1.19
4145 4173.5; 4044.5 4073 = 1.02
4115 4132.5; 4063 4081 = 1.01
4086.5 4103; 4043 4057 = 0.77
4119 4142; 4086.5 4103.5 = 1.28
